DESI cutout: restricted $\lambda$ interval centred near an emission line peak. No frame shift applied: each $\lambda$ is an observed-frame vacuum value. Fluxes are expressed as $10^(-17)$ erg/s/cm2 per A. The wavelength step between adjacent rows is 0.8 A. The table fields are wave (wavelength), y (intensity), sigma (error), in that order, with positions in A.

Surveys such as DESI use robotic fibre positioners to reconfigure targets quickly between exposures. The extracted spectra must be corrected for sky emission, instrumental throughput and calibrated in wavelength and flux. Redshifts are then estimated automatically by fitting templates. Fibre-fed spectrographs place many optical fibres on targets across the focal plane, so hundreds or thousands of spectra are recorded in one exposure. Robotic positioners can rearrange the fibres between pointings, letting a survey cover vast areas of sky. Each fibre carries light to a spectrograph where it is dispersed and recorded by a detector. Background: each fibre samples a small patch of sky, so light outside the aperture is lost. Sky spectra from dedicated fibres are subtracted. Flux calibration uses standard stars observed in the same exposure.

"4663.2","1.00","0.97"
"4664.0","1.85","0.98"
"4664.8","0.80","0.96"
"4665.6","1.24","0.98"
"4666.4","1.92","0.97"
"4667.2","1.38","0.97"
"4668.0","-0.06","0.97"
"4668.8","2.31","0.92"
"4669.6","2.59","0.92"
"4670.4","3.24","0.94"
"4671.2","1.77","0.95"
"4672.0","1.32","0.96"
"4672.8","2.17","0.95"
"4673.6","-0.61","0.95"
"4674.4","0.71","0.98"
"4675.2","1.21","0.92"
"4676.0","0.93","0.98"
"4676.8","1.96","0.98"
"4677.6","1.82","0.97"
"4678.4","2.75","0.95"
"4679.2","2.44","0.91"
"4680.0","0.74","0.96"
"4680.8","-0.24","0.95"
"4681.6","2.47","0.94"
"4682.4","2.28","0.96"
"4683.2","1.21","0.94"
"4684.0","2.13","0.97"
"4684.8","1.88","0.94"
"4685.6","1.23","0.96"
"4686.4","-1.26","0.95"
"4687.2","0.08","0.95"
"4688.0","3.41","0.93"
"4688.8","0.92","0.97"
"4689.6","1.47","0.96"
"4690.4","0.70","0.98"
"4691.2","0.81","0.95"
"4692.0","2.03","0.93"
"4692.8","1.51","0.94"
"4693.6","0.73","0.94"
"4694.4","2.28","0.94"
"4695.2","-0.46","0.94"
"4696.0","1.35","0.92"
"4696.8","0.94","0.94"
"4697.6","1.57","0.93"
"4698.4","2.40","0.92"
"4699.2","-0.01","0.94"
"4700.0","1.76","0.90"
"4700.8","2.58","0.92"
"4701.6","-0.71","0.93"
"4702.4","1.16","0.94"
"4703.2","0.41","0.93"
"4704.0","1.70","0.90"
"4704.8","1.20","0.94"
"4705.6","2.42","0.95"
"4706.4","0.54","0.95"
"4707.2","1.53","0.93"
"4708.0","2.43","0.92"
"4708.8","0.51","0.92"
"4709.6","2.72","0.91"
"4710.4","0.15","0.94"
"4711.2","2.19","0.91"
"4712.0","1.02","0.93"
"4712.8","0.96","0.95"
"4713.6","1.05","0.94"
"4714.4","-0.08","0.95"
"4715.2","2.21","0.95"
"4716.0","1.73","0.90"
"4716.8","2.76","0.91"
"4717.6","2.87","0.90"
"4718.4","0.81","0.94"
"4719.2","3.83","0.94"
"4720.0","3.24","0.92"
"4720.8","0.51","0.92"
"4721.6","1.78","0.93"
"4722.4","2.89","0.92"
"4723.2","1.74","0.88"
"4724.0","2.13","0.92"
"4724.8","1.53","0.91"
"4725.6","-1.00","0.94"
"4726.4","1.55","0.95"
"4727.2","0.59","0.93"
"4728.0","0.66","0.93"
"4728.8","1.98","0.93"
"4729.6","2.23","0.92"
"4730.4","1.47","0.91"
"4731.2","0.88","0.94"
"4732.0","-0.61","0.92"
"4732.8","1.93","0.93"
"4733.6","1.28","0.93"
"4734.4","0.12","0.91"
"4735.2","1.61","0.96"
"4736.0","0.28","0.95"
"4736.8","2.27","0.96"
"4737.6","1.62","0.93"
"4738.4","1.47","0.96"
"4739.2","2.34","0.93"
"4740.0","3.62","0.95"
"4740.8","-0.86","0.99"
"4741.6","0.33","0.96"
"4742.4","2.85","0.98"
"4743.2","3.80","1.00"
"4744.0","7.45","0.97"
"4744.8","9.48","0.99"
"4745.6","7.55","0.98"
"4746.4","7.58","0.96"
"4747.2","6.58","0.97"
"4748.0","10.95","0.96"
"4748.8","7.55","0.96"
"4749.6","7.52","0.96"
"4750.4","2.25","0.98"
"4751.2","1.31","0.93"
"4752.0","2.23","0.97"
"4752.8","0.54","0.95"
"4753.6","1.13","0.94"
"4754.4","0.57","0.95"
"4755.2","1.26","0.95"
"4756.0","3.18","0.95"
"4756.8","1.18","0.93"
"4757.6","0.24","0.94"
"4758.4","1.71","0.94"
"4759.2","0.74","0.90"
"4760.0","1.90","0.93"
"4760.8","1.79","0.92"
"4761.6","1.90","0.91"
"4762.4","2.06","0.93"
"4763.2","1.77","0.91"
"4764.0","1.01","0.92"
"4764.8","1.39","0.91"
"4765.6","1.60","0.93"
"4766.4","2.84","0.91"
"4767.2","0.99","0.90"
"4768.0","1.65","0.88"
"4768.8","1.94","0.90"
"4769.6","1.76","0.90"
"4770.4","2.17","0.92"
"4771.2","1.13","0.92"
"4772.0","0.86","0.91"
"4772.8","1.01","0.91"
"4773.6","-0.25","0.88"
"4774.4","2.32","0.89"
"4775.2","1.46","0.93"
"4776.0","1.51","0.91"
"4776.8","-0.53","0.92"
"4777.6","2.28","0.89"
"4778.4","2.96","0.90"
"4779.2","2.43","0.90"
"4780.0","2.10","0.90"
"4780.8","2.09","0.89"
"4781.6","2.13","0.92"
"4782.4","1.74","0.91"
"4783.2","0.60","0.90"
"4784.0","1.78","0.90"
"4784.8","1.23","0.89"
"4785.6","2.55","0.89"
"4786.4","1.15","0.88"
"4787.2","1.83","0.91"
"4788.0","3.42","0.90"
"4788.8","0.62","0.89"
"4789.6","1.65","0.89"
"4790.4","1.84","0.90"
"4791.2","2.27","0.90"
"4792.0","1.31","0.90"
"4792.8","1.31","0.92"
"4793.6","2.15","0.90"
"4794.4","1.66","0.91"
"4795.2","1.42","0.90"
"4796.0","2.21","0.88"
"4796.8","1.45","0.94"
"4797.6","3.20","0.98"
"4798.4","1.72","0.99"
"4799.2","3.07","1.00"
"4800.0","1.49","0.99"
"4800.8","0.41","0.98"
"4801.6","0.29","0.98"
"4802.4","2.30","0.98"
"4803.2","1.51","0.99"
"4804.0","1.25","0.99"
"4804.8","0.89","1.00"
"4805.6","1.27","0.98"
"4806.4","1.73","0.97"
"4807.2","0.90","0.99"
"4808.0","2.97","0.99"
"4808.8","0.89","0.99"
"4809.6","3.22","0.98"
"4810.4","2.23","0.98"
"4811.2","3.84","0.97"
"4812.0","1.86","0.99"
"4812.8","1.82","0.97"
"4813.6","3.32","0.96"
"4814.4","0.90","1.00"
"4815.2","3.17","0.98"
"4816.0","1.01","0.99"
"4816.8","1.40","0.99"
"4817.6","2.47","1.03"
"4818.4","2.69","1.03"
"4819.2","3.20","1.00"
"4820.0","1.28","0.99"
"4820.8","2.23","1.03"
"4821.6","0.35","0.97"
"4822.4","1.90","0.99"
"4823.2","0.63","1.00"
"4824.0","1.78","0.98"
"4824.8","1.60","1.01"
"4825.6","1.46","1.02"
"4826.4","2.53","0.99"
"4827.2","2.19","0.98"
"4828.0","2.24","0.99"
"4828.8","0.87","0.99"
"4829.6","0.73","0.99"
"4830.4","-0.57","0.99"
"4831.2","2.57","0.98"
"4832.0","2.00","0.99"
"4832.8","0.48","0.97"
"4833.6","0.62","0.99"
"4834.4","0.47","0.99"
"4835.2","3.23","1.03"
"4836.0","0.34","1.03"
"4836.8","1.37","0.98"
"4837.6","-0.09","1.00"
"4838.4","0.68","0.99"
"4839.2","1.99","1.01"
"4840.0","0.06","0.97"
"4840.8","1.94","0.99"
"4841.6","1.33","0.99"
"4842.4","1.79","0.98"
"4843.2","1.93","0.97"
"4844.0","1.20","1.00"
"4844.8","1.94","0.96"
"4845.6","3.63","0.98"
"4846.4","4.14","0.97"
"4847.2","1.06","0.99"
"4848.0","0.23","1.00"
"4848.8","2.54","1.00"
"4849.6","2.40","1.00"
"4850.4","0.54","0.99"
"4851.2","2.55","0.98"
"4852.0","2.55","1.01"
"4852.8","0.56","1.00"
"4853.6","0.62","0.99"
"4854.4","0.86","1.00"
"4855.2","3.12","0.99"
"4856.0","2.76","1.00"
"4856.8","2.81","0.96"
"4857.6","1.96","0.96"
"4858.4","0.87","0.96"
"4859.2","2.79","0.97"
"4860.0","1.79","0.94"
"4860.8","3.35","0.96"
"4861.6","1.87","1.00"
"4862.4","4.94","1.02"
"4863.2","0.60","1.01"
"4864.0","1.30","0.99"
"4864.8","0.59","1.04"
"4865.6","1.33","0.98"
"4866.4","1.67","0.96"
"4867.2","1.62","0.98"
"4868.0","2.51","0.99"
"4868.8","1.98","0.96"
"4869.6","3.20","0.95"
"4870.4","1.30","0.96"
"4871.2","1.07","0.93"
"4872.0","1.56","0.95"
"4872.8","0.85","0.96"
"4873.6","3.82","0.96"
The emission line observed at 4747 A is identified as [O II] 3727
